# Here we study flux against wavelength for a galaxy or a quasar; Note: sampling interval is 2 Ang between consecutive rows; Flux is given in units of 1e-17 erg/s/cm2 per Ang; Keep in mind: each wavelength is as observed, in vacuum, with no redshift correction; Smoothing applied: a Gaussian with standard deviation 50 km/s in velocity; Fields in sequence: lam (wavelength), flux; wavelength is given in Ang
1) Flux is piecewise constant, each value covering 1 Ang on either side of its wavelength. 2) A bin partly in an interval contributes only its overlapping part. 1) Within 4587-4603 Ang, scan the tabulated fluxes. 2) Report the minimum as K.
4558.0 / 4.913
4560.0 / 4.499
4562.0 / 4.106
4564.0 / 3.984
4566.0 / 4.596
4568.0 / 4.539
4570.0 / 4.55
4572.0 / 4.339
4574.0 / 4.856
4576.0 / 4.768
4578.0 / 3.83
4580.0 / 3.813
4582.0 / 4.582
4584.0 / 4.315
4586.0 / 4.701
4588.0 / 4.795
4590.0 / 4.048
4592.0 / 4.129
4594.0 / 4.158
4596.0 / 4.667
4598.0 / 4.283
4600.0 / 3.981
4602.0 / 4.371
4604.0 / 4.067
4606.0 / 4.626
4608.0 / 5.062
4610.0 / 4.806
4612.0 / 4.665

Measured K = 3.981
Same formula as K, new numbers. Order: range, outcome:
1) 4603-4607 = 4.067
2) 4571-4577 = 4.339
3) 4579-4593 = 3.813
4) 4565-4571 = 4.539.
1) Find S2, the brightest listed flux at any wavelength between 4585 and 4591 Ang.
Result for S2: 4.795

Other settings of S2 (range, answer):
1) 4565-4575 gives 4.856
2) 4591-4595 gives 4.158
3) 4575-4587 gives 4.768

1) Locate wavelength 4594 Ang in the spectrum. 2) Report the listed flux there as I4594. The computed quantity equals 4.158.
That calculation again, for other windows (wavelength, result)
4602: 4.371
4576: 4.768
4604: 4.067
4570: 4.55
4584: 4.315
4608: 5.062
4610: 4.806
